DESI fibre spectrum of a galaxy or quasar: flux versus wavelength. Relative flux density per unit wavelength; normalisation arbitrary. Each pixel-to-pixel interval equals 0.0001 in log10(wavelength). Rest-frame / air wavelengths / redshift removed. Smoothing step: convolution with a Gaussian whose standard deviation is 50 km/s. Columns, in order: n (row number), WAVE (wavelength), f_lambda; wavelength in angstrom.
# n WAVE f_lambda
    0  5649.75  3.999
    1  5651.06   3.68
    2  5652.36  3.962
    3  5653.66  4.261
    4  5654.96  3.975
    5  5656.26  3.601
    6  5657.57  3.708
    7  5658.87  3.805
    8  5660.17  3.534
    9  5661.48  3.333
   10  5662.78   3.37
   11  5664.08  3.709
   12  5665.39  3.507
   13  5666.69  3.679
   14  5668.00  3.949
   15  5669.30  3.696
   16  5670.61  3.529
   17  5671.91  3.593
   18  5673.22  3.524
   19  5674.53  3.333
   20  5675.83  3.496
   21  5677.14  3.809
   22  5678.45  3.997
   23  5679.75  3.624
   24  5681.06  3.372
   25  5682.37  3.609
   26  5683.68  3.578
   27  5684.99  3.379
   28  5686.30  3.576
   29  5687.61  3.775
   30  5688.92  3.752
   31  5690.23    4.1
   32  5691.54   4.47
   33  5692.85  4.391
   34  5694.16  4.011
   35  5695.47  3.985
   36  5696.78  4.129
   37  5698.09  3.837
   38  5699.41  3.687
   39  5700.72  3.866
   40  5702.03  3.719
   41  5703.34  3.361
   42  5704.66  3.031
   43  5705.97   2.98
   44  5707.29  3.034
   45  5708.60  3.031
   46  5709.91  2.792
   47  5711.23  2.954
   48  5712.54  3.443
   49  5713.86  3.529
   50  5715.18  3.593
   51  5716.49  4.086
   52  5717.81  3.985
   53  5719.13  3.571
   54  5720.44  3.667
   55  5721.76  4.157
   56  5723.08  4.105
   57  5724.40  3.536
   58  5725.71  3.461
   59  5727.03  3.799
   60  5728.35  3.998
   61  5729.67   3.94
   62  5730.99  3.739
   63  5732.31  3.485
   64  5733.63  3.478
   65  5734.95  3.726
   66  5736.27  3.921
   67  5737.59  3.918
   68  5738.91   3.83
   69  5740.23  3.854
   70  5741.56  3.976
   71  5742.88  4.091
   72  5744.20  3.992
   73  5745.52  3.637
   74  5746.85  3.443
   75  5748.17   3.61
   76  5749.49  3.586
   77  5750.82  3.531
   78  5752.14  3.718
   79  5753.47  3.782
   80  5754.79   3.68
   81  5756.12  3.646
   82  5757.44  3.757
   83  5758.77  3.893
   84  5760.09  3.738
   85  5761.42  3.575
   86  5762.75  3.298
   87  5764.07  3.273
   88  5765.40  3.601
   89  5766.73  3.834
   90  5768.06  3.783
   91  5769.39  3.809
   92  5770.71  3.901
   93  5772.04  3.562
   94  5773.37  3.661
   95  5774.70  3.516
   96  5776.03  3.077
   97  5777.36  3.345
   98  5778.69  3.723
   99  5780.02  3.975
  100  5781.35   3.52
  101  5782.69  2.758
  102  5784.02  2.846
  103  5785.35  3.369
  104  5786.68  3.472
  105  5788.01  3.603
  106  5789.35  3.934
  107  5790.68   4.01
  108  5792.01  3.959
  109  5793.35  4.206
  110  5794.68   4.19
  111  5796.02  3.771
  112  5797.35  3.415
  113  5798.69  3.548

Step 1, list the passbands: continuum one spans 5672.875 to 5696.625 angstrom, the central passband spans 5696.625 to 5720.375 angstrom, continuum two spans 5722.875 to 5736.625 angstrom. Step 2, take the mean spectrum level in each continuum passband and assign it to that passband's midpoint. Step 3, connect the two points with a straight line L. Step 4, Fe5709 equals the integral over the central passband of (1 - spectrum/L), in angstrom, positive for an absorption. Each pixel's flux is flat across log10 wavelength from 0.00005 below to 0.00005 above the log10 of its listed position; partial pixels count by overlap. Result 1.8 angstrom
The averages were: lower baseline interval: 3.78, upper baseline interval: 3.73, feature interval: 3.47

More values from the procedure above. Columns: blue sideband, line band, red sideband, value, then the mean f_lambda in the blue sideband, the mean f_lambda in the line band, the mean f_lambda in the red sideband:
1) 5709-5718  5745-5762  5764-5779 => -0.53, 3.44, 3.66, 3.6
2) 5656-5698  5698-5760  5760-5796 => 0.28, 3.72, 3.65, 3.61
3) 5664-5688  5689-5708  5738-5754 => -0.50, 3.61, 3.76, 3.76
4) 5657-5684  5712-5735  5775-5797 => -0.85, 3.61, 3.74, 3.61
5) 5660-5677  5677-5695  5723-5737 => -1.03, 3.57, 3.82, 3.73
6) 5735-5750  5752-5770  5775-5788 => -0.37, 3.81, 3.67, 3.36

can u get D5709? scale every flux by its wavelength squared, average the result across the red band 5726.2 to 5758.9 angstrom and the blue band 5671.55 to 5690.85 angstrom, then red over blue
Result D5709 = 1.1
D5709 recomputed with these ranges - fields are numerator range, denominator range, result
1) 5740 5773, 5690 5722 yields 1.03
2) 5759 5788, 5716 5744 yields 0.93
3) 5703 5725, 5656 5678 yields 0.98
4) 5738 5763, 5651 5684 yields 1.05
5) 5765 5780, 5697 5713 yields 1.12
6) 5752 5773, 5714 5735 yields 0.99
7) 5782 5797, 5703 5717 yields 1.15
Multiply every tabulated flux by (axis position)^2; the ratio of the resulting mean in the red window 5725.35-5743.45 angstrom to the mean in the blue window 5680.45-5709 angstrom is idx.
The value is 1.1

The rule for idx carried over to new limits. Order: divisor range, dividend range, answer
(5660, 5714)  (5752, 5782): 1.04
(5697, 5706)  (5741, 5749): 1.08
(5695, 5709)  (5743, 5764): 1.06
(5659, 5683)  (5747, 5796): 1.05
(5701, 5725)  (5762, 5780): 1.05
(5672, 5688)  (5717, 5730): 1.08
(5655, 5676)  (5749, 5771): 1.05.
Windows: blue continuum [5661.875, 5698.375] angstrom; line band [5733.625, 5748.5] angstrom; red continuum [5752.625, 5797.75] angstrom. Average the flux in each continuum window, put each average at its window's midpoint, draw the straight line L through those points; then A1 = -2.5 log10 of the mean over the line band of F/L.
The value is -0.040 mag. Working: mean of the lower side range 3.74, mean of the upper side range 3.63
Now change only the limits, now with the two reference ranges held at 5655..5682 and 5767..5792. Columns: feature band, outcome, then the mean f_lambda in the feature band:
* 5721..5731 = -0.07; 3.85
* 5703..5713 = 0.18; 3.06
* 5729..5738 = -0.05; 3.74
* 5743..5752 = -0.03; 3.67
